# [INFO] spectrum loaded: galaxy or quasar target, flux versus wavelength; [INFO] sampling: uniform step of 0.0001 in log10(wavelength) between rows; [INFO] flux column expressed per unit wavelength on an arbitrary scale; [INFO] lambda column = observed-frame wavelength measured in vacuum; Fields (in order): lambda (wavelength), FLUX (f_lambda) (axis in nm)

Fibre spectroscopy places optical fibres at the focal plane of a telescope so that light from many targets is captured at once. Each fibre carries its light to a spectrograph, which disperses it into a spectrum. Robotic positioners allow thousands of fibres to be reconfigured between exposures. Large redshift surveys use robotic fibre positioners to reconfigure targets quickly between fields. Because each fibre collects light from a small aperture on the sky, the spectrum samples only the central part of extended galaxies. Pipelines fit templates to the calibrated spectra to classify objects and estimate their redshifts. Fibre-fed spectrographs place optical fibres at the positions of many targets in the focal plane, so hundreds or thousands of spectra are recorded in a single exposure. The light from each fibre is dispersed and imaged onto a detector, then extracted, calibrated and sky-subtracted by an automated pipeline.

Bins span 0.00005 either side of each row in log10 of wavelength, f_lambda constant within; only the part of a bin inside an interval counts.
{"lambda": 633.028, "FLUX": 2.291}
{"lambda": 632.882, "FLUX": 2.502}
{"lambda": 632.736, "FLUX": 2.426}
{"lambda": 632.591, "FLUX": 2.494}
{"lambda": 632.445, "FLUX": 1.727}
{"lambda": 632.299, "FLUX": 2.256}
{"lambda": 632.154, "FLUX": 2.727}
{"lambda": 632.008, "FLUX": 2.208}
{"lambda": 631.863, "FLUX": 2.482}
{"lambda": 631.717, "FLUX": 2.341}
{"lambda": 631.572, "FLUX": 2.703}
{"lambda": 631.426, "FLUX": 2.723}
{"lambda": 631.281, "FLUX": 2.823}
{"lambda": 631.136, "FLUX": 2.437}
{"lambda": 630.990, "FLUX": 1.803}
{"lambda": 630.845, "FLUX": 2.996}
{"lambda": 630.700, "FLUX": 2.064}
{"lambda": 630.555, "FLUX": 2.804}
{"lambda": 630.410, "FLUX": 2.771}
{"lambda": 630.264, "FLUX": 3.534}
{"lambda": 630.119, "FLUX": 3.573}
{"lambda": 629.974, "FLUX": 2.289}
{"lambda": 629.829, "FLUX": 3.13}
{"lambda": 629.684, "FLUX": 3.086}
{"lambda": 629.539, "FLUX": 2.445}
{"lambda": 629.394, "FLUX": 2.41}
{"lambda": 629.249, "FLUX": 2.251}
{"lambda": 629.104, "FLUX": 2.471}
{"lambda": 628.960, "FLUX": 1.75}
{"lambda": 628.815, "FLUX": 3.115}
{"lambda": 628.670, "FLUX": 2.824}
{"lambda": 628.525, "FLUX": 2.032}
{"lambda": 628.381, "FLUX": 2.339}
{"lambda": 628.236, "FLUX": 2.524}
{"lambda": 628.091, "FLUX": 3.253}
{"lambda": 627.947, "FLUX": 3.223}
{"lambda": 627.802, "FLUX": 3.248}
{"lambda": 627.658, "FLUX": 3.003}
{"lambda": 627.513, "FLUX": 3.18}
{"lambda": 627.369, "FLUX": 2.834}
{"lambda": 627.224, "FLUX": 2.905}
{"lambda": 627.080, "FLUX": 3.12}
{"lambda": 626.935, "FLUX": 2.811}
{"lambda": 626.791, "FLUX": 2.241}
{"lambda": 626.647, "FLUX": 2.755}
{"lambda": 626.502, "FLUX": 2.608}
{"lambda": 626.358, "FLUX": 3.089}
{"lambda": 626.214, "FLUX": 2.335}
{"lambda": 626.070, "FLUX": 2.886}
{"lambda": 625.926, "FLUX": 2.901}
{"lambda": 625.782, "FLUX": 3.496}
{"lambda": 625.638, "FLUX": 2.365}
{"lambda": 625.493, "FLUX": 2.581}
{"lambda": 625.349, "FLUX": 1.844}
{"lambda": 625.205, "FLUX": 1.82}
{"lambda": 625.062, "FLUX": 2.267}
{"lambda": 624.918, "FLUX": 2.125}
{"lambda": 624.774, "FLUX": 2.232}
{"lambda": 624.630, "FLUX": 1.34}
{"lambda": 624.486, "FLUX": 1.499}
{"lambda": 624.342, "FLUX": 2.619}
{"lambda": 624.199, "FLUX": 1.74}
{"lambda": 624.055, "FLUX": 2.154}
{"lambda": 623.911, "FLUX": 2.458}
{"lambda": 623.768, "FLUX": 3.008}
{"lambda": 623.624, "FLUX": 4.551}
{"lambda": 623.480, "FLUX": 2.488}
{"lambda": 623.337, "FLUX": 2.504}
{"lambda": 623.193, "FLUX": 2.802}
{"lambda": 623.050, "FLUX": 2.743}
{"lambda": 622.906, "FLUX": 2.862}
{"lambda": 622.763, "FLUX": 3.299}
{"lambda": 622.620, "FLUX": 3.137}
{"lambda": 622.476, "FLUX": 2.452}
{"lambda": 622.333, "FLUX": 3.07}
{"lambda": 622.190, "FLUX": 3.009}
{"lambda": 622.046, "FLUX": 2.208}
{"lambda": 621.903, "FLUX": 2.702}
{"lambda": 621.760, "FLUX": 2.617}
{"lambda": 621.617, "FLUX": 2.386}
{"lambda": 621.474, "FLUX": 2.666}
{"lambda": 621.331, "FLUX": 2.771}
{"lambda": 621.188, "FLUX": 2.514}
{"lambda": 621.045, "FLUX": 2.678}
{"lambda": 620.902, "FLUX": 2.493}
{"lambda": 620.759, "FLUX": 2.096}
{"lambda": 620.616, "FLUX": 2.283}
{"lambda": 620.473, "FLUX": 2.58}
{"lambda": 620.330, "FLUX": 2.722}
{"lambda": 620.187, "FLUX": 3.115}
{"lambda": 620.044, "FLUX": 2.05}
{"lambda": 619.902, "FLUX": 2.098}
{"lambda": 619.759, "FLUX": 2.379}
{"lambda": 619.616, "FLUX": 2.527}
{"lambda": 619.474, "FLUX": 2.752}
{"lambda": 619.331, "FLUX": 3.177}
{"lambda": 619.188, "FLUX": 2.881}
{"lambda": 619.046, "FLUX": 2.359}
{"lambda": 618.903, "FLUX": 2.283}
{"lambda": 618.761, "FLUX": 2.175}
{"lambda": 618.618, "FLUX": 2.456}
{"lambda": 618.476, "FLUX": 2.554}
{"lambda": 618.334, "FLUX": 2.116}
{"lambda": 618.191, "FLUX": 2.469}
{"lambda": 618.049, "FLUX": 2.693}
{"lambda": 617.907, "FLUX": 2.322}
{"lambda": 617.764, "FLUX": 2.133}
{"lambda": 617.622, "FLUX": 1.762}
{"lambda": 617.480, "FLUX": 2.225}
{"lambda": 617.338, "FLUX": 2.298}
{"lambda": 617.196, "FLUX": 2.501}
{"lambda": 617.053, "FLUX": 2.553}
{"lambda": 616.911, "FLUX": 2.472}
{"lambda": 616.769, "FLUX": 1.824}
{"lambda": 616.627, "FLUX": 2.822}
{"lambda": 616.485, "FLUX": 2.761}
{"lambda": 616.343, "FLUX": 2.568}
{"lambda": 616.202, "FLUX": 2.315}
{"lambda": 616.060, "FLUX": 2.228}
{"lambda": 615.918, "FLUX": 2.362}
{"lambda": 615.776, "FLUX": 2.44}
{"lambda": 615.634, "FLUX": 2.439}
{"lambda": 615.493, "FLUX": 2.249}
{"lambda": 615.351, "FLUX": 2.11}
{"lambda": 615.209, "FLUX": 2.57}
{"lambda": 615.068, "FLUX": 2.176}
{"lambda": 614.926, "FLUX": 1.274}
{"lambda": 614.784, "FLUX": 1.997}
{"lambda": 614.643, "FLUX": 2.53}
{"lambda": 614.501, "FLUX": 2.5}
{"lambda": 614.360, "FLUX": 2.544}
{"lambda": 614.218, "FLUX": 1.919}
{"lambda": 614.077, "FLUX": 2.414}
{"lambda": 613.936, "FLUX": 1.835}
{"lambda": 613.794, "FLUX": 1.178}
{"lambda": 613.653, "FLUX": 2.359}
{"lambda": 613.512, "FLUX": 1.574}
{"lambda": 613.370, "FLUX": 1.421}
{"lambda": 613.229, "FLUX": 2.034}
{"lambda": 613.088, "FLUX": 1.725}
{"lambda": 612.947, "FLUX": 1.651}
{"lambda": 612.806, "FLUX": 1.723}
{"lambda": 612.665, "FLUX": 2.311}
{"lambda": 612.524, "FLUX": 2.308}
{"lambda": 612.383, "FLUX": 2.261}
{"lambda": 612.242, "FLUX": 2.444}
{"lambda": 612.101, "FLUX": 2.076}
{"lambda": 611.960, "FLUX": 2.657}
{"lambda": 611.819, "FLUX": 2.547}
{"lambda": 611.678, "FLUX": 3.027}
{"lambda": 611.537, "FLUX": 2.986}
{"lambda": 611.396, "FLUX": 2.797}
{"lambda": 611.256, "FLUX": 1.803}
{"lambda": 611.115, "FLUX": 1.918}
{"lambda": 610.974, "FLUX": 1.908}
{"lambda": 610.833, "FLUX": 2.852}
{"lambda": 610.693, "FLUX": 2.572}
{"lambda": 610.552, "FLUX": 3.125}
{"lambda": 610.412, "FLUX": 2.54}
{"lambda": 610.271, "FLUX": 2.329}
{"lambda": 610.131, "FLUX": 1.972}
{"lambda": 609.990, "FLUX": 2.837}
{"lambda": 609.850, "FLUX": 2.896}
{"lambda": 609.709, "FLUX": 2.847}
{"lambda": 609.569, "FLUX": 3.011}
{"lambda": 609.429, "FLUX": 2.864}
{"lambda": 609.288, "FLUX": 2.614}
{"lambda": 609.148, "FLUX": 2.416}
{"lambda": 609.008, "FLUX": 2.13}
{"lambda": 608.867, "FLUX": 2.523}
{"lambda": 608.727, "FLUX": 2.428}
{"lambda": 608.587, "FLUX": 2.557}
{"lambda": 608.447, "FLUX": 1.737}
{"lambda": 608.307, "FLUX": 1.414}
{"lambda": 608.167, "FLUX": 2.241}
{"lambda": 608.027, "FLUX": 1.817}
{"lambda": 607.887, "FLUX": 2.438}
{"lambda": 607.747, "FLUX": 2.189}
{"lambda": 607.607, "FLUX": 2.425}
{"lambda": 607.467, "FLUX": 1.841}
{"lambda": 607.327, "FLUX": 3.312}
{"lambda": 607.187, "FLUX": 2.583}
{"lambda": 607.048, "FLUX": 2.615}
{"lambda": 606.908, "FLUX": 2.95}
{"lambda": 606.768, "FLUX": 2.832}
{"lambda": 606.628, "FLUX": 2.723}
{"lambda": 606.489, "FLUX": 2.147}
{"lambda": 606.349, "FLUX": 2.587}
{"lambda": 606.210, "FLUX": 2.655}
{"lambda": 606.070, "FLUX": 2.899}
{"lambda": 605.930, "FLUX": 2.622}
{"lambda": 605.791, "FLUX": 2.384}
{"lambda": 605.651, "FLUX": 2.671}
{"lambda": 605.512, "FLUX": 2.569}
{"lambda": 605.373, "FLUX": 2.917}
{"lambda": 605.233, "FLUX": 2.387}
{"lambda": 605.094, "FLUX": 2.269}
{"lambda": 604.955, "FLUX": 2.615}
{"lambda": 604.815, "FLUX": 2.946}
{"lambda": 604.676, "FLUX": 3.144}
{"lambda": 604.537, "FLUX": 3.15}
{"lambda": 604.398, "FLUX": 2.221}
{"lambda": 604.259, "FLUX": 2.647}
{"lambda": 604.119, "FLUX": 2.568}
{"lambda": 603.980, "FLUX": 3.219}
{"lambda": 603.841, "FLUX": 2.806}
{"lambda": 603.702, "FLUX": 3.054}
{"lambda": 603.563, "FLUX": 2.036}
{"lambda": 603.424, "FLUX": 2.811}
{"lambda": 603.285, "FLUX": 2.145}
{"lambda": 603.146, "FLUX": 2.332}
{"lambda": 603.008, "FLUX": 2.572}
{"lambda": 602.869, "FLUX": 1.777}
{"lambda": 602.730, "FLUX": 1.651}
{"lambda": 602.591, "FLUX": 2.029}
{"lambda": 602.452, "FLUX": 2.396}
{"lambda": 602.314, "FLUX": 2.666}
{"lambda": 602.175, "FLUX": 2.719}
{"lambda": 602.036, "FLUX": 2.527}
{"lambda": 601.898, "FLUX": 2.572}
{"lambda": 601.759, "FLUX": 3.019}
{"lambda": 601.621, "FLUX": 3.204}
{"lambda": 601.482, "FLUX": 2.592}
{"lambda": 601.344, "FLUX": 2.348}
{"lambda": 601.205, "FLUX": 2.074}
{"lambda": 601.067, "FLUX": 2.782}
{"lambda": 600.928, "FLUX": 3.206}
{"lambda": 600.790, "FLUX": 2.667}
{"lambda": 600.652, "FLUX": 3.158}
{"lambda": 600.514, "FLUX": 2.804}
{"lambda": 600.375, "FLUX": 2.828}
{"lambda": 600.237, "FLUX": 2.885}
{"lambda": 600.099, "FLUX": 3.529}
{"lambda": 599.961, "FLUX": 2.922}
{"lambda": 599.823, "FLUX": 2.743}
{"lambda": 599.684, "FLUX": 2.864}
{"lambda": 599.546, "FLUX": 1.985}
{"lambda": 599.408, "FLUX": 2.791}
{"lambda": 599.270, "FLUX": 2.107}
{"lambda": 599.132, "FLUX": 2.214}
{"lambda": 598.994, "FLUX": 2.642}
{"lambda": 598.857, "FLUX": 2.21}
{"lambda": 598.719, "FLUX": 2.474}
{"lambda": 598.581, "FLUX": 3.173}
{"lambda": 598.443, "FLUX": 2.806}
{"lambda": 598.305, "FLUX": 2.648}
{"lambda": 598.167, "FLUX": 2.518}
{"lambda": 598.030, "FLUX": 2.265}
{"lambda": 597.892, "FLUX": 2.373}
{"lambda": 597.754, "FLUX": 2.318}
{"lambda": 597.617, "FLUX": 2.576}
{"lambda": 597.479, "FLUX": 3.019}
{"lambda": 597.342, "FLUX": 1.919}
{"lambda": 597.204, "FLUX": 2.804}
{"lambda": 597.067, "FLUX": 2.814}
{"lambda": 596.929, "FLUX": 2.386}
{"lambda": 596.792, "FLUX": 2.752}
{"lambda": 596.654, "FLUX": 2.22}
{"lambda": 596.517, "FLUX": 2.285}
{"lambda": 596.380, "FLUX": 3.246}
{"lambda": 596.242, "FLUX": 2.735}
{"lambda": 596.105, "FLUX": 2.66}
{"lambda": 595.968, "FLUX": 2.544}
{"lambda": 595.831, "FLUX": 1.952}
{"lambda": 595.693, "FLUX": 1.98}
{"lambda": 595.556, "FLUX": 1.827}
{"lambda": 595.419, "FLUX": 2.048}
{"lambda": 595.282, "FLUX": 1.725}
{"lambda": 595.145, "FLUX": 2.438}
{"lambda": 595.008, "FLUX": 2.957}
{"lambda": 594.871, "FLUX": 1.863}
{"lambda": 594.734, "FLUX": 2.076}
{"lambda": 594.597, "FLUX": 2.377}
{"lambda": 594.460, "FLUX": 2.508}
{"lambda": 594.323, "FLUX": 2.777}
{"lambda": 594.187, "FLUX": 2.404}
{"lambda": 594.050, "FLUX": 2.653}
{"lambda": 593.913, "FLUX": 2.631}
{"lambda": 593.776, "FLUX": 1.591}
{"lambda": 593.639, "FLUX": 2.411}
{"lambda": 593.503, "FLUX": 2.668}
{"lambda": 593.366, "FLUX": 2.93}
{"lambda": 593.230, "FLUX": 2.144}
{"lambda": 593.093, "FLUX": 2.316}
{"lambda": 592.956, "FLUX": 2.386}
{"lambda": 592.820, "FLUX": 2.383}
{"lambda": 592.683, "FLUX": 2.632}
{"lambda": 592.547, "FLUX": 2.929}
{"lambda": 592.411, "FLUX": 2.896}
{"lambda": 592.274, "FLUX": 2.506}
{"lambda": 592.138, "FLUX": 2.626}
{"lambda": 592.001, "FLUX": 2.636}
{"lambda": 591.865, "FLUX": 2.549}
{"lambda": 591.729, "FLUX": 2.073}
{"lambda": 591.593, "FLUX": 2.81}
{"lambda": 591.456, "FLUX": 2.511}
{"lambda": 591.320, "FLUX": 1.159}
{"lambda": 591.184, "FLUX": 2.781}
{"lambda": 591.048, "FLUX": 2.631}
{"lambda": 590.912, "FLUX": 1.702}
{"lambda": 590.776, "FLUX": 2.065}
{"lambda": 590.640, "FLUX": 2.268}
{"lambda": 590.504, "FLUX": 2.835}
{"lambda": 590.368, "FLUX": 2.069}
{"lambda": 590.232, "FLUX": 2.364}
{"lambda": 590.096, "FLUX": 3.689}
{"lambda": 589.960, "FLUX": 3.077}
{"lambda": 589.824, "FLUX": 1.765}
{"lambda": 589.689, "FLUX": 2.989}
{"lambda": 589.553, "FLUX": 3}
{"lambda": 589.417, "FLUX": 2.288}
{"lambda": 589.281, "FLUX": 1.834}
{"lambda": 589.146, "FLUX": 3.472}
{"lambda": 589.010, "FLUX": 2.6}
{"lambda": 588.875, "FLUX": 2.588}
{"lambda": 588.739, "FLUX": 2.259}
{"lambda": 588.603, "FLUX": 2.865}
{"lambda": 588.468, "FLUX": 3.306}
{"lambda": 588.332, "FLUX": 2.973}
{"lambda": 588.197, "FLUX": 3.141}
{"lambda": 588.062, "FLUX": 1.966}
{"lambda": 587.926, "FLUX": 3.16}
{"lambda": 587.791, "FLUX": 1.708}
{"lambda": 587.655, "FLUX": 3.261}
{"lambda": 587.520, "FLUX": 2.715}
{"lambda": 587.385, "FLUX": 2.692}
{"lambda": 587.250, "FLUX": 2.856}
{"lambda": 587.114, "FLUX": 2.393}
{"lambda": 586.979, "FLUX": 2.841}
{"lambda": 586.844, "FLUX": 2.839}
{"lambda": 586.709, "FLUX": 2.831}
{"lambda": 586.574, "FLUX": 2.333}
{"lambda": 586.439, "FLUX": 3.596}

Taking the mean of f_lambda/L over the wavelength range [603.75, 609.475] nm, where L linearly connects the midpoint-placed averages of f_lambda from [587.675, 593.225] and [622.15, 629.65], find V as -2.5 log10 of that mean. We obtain 0.021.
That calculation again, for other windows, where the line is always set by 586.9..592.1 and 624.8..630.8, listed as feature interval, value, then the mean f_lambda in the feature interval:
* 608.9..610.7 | 0.00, 2.63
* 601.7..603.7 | 0.10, 2.39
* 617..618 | 0.18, 2.26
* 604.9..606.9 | 0.01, 2.6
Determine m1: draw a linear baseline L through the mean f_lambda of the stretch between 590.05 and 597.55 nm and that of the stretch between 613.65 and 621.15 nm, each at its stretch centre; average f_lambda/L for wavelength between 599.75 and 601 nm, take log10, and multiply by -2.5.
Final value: -0.23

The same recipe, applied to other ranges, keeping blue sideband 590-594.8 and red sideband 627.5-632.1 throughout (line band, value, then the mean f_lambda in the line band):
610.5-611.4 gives 0.08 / 2.38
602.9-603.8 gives 0.02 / 2.47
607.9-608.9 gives 0.21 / 2.11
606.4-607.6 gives -0.03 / 2.61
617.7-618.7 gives 0.10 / 2.39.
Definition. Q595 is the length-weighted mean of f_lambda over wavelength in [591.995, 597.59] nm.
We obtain 2.45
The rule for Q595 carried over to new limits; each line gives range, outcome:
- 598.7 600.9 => 2.69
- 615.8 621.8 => 2.45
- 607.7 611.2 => 2.41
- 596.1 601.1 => 2.66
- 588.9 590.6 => 2.66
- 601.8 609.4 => 2.49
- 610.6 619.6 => 2.29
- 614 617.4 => 2.33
